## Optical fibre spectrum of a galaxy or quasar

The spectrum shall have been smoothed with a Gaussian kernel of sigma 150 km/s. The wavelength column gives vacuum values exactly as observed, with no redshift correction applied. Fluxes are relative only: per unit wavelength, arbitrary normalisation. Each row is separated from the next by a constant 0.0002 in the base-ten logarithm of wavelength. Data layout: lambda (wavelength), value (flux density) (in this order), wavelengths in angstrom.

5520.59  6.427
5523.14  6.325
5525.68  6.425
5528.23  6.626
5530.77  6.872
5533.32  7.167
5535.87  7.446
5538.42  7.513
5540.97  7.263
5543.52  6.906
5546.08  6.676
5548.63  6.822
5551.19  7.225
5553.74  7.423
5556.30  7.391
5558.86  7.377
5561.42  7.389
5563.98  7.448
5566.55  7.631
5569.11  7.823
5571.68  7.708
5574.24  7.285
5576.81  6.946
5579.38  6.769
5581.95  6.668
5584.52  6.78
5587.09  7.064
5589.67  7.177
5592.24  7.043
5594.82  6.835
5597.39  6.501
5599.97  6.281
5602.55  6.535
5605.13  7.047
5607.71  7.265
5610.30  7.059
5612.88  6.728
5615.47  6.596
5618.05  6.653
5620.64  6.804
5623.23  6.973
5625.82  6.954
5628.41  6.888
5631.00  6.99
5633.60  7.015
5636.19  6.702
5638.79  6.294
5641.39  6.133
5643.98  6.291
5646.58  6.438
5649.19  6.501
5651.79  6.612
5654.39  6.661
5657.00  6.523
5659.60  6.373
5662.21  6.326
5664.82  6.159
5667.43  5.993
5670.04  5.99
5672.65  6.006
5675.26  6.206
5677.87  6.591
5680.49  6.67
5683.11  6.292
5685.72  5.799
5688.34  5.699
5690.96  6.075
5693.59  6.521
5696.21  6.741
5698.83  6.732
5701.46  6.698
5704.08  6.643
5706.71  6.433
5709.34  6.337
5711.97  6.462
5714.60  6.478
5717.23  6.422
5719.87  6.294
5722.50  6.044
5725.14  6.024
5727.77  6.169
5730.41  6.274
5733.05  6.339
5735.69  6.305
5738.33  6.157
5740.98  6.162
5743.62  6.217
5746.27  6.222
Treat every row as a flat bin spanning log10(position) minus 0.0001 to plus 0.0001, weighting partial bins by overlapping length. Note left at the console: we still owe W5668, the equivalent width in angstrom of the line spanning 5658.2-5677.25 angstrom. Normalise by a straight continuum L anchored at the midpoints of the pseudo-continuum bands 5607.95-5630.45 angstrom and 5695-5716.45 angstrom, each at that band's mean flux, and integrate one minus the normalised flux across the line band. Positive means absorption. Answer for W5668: 1.49 angstrom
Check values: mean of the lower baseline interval 6.86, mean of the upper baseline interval 6.56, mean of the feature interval 6.17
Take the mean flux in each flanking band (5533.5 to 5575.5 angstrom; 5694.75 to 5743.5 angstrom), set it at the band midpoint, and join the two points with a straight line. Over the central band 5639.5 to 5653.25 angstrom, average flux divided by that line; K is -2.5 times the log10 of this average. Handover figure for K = 0.07 mag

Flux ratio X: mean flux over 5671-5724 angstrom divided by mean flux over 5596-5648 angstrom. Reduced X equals 0.9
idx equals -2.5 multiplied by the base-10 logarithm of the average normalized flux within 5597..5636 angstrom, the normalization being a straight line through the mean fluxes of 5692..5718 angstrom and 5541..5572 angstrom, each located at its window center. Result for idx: 0.027 mag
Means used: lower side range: 7.3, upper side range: 6.54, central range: 6.82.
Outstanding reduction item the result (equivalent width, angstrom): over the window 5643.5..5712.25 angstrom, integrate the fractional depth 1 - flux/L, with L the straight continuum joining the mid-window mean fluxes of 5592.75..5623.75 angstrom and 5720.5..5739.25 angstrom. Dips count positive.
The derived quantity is 0.9 angstrom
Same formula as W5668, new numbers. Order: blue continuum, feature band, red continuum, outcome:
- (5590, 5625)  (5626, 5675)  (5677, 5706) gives 1.2 angstrom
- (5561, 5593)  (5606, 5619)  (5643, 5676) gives -0.1 angstrom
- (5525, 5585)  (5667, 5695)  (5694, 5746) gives 1.6 angstrom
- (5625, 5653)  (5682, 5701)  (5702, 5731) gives 0.4 angstrom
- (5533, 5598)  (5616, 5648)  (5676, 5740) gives 0.5 angstrom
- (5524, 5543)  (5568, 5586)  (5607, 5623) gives -0.5 angstrom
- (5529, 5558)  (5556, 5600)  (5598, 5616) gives -1.2 angstrom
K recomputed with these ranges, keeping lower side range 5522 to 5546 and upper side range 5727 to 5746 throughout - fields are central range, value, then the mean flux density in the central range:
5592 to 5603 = 0.02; 6.61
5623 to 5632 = -0.05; 6.95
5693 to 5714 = -0.04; 6.57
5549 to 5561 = -0.07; 7.32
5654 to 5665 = 0.02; 6.41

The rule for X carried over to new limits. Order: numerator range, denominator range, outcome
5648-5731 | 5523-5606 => 0.90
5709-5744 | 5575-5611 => 0.91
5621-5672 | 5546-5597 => 0.91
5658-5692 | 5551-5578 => 0.83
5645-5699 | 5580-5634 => 0.92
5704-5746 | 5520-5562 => 0.90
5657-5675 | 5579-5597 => 0.90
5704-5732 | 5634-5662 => 0.98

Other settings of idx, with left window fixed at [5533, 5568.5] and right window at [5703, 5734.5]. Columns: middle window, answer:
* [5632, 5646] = 0.05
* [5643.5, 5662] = 0.04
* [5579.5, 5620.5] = 0.03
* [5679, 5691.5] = 0.07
